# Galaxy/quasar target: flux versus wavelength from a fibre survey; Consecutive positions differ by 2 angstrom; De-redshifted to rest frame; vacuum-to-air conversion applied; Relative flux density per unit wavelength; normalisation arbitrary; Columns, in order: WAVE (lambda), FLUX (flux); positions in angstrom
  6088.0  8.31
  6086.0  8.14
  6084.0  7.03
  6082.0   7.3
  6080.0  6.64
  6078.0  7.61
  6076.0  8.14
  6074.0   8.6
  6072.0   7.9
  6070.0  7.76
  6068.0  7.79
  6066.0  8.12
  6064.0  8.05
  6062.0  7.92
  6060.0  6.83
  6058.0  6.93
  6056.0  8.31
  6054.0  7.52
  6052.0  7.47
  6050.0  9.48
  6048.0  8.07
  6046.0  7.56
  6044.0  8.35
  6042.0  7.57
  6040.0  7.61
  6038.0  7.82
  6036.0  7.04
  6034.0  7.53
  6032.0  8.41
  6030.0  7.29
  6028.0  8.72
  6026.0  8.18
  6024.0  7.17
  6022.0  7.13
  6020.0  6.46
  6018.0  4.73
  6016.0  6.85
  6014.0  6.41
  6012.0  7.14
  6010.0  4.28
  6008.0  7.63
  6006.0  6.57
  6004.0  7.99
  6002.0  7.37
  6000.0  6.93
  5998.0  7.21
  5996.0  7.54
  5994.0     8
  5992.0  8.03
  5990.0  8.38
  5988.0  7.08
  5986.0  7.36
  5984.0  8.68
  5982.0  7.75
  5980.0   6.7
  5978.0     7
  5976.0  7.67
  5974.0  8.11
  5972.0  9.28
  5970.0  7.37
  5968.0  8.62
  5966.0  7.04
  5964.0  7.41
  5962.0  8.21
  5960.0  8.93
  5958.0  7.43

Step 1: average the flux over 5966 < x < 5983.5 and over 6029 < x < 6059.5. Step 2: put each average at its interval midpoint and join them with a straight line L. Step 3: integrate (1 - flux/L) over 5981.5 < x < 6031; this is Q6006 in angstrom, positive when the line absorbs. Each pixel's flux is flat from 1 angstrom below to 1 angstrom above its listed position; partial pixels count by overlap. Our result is 3.5 angstrom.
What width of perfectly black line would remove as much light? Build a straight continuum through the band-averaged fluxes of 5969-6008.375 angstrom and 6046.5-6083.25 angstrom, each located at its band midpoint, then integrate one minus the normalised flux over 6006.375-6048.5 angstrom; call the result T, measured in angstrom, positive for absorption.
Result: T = 2.73 angstrom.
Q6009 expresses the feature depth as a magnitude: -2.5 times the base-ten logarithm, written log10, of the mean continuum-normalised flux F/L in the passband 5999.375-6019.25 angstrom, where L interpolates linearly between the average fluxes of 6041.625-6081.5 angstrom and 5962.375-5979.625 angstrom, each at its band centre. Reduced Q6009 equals 0.185 mag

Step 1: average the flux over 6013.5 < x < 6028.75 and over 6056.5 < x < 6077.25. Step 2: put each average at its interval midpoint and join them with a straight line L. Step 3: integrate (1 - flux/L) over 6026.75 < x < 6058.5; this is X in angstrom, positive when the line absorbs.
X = -2.3 angstrom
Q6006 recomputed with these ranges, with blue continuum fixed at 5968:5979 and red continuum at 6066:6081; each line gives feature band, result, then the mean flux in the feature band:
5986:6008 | 1.1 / 7.51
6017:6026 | 1.5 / 6.57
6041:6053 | -0.4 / 8.08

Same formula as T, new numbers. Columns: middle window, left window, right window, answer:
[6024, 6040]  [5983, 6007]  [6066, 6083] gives -0.3 angstrom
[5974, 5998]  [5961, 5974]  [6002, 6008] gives 0.1 angstrom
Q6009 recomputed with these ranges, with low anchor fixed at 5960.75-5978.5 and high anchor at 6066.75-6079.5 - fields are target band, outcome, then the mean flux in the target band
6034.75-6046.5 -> 0.035 mag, 7.66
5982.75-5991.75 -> 0.002 mag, 7.88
